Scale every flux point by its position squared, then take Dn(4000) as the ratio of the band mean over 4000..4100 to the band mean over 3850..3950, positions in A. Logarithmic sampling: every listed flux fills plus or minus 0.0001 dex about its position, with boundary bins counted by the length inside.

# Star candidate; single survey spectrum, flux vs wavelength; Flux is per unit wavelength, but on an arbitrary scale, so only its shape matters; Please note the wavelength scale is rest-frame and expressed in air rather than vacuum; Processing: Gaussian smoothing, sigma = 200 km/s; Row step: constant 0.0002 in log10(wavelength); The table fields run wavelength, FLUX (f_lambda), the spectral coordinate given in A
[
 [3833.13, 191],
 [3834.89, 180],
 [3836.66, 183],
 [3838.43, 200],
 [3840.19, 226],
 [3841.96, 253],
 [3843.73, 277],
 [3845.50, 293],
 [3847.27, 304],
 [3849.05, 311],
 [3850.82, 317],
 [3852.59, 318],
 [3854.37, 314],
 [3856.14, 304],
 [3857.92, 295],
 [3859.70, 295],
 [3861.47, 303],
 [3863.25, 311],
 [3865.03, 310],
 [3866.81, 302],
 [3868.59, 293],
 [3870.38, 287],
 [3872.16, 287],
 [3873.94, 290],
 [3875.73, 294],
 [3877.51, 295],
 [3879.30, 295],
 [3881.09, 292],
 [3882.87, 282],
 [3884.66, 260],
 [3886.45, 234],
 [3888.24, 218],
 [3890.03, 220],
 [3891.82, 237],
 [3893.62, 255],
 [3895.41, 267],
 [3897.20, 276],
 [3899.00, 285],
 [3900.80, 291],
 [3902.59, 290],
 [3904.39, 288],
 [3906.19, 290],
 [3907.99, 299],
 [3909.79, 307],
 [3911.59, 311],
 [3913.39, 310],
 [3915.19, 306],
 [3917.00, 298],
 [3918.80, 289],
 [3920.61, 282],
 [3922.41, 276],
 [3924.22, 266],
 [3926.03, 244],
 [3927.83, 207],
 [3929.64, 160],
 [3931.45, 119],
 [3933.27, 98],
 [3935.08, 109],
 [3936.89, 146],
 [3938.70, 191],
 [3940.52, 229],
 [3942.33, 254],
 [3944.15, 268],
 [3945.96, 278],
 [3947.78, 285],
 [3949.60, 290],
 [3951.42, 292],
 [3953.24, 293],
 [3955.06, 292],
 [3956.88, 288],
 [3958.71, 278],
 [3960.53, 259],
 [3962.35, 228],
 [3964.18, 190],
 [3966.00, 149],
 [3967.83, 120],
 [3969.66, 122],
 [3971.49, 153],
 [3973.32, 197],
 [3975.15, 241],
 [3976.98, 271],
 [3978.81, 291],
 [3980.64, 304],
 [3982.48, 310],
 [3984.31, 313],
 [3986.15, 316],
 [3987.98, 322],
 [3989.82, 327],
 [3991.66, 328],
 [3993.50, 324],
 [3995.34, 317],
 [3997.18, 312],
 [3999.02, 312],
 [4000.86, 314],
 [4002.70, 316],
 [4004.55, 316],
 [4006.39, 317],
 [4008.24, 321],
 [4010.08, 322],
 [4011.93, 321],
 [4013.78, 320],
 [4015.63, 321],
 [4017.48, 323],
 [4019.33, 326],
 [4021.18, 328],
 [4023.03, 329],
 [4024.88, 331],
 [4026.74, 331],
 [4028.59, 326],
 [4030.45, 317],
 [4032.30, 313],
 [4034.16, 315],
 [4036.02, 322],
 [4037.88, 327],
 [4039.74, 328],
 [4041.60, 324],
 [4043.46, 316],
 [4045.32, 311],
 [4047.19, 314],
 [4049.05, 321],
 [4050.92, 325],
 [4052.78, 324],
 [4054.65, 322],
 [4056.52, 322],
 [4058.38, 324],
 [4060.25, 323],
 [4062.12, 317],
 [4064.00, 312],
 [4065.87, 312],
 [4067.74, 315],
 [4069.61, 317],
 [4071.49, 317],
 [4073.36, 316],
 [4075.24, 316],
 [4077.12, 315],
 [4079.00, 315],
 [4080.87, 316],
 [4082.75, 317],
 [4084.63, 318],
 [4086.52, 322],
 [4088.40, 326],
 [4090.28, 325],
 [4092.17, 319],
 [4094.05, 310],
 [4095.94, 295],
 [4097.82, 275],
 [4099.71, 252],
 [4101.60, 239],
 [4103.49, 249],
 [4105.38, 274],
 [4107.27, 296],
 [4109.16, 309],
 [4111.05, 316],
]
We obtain 1.29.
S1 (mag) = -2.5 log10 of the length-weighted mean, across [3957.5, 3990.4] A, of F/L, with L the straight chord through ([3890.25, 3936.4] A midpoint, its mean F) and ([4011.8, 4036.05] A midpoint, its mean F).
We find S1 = 0.20 mag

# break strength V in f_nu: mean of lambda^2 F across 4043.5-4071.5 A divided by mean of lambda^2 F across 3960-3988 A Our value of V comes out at 1.42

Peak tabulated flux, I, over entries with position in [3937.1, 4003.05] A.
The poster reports 328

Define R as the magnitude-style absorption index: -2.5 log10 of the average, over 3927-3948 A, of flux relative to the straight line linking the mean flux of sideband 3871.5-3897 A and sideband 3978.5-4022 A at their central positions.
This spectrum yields 0.45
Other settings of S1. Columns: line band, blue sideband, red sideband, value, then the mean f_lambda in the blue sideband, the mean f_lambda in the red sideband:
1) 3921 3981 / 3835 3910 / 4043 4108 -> 0.282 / 278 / 308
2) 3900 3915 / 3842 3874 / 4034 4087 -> 0.020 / 300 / 319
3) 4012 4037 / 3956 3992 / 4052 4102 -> -0.158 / 249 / 311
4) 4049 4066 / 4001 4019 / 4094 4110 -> -0.083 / 320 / 276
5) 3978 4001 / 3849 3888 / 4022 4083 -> -0.014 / 293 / 320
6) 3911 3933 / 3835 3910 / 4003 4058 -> 0.166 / 278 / 322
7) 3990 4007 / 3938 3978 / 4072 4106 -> -0.238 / 235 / 300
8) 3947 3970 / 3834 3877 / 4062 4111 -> 0.210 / 281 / 304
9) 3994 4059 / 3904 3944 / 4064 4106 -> -0.148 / 240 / 303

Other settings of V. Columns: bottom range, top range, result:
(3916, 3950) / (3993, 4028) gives 1.48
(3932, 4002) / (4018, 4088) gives 1.32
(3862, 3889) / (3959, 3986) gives 0.85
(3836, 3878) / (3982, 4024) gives 1.20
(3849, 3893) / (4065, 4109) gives 1.18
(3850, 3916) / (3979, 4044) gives 1.19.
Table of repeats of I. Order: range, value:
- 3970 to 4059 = 331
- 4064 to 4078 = 317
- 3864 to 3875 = 310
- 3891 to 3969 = 311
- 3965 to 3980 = 291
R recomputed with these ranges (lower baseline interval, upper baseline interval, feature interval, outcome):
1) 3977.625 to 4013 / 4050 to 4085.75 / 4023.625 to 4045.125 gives -0.02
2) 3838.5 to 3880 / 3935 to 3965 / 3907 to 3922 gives -0.13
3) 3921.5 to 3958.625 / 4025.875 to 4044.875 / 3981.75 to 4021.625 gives -0.11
